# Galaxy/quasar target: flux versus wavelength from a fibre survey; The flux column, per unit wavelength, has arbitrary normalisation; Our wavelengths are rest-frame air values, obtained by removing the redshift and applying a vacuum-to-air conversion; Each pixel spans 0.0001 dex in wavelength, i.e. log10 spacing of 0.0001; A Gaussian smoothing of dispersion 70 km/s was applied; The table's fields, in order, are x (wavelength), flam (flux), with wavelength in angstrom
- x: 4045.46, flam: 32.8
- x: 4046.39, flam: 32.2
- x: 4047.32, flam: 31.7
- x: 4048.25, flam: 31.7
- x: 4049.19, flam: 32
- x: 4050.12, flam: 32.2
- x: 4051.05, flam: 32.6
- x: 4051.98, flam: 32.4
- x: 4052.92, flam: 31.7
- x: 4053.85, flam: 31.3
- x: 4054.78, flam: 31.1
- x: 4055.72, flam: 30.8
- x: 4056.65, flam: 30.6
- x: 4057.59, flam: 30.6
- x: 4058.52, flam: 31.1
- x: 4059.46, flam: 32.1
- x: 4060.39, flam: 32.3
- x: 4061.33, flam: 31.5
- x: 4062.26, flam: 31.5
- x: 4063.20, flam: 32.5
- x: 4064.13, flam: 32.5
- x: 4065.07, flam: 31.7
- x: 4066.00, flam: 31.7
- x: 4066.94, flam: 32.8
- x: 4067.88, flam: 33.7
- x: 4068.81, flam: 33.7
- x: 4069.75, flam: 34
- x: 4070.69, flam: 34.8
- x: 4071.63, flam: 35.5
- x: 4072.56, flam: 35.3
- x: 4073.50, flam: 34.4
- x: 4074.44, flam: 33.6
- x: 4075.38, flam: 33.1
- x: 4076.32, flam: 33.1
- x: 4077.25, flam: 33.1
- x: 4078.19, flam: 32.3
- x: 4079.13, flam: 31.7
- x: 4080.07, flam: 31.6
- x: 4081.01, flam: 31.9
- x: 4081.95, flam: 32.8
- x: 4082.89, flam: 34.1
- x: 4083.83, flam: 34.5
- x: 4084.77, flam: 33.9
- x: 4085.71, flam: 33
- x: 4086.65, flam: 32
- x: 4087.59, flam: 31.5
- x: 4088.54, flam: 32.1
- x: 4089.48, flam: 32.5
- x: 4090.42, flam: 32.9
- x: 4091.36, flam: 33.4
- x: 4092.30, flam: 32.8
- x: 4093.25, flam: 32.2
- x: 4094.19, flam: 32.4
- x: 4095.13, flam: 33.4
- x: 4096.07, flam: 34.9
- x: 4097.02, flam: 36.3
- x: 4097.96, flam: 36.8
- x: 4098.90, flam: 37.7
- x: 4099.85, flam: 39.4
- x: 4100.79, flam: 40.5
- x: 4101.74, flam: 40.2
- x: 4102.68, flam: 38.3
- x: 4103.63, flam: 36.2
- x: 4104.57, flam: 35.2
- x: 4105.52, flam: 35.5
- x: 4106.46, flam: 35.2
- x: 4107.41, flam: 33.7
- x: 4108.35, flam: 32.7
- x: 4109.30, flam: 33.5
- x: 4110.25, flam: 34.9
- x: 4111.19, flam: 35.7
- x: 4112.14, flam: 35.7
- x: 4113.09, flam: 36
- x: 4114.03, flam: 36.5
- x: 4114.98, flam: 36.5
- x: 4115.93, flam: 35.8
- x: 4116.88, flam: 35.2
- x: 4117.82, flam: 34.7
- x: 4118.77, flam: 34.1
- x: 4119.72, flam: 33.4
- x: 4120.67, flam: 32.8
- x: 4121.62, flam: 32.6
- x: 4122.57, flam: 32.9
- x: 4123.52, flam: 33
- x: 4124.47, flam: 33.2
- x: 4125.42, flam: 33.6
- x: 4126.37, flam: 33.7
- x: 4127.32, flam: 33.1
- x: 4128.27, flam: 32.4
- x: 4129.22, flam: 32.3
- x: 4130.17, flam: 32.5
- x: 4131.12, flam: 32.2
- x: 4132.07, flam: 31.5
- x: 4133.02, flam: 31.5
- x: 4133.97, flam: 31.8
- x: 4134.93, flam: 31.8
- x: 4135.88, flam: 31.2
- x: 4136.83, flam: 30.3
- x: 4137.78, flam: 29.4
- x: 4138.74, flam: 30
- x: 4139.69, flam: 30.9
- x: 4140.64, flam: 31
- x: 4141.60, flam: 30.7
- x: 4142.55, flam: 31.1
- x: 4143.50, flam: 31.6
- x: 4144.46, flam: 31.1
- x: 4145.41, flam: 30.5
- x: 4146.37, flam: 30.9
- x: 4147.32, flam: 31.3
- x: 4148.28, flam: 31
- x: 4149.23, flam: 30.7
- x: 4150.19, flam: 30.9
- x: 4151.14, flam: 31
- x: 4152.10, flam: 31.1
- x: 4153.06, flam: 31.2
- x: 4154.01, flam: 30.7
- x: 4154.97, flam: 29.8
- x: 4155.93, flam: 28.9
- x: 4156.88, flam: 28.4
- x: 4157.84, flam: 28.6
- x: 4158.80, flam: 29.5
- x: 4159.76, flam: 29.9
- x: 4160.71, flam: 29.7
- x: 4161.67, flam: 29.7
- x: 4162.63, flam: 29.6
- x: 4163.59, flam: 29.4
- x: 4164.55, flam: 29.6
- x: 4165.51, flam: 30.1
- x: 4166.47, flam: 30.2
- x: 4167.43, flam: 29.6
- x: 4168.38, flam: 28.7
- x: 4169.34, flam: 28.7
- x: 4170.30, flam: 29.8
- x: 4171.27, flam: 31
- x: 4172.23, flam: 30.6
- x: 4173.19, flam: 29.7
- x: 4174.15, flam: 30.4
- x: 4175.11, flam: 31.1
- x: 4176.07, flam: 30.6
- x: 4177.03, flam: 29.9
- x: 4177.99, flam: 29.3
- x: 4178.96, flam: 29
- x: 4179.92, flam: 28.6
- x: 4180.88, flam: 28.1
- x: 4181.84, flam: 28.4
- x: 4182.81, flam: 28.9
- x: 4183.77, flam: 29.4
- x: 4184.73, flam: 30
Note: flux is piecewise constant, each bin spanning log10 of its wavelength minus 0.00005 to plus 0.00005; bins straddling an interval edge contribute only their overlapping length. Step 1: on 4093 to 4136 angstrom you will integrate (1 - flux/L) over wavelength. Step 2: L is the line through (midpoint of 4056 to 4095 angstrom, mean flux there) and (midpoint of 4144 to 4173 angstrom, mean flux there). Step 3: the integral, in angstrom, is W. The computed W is -4.1 angstrom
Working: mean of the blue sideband 32.8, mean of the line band 34.5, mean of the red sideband 30.1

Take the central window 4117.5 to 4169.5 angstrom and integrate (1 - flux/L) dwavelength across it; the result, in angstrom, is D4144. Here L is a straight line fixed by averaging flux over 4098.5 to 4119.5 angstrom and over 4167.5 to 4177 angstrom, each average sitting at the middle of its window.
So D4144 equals 2.65 angstrom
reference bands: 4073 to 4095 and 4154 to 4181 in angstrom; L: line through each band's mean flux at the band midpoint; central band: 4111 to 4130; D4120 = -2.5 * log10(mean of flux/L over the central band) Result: -0.09 mag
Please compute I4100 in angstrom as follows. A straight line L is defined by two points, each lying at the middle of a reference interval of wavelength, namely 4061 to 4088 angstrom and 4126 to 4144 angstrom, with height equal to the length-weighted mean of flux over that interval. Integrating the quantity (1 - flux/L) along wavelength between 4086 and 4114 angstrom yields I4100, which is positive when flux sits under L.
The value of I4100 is -2.2 angstrom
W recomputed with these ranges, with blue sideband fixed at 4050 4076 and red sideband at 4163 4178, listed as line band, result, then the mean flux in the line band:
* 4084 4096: -0.3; 32.8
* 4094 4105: -1.8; 36.9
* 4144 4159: 0.0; 30.4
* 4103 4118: -1.8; 35.2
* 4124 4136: -0.6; 32.4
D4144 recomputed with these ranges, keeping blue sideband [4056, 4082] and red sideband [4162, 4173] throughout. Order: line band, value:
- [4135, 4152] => -0.21 angstrom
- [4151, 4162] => 0.08 angstrom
